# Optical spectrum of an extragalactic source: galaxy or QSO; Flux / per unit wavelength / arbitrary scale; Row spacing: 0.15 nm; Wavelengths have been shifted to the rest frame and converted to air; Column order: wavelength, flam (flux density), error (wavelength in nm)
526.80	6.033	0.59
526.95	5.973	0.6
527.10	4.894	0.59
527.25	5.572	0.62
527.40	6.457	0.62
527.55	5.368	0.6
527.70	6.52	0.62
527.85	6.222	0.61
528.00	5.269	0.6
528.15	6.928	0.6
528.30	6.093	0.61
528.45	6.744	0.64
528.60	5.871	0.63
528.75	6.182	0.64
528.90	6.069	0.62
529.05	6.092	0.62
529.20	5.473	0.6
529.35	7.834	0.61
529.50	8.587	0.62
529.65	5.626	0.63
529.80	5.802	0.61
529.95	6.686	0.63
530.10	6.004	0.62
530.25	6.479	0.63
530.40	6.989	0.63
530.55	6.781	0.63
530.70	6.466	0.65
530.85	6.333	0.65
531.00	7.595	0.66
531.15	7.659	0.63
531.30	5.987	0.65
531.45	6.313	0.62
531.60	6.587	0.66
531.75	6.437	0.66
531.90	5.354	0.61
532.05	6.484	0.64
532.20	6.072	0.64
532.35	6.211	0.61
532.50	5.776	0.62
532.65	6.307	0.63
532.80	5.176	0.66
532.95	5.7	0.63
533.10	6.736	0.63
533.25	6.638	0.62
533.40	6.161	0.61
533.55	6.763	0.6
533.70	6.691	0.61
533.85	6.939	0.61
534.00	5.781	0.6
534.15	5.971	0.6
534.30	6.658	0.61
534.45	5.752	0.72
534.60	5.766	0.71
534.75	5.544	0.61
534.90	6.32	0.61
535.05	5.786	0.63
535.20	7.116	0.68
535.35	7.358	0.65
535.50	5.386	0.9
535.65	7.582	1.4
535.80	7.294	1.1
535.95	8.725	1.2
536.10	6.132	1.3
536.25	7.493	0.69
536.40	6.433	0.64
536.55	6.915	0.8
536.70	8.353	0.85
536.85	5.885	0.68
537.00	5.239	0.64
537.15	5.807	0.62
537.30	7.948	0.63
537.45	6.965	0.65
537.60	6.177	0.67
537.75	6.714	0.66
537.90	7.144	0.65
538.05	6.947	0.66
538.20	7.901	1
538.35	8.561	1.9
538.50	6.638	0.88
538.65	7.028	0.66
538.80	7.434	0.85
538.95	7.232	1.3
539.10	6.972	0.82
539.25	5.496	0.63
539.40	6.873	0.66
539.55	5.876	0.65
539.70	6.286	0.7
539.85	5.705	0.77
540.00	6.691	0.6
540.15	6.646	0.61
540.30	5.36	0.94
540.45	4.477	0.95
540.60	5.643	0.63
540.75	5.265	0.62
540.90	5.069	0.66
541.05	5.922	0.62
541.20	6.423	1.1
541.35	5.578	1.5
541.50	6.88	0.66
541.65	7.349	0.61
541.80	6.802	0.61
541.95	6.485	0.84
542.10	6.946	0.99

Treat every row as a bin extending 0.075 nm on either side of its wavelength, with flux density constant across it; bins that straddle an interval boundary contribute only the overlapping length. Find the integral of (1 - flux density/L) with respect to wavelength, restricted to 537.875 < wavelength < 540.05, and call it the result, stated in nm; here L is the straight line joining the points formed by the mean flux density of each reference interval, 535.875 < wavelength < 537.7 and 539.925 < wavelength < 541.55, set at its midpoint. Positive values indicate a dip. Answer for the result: -0.20 nm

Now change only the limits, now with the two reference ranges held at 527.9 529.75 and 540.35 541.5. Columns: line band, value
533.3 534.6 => -0.06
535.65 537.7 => -0.36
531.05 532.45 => -0.04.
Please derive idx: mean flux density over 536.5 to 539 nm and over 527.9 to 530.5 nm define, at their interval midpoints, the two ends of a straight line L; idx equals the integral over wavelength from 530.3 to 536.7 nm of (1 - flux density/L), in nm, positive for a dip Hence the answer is 0.19 nm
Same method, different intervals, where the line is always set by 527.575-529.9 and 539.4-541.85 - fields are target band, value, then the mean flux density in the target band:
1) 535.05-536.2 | -0.16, 7.01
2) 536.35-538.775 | -0.33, 6.93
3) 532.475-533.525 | 0.02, 6.12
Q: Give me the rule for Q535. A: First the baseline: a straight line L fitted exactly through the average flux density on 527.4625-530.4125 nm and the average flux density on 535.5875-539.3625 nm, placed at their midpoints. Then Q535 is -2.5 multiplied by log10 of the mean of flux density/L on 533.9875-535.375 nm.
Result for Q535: 0.10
